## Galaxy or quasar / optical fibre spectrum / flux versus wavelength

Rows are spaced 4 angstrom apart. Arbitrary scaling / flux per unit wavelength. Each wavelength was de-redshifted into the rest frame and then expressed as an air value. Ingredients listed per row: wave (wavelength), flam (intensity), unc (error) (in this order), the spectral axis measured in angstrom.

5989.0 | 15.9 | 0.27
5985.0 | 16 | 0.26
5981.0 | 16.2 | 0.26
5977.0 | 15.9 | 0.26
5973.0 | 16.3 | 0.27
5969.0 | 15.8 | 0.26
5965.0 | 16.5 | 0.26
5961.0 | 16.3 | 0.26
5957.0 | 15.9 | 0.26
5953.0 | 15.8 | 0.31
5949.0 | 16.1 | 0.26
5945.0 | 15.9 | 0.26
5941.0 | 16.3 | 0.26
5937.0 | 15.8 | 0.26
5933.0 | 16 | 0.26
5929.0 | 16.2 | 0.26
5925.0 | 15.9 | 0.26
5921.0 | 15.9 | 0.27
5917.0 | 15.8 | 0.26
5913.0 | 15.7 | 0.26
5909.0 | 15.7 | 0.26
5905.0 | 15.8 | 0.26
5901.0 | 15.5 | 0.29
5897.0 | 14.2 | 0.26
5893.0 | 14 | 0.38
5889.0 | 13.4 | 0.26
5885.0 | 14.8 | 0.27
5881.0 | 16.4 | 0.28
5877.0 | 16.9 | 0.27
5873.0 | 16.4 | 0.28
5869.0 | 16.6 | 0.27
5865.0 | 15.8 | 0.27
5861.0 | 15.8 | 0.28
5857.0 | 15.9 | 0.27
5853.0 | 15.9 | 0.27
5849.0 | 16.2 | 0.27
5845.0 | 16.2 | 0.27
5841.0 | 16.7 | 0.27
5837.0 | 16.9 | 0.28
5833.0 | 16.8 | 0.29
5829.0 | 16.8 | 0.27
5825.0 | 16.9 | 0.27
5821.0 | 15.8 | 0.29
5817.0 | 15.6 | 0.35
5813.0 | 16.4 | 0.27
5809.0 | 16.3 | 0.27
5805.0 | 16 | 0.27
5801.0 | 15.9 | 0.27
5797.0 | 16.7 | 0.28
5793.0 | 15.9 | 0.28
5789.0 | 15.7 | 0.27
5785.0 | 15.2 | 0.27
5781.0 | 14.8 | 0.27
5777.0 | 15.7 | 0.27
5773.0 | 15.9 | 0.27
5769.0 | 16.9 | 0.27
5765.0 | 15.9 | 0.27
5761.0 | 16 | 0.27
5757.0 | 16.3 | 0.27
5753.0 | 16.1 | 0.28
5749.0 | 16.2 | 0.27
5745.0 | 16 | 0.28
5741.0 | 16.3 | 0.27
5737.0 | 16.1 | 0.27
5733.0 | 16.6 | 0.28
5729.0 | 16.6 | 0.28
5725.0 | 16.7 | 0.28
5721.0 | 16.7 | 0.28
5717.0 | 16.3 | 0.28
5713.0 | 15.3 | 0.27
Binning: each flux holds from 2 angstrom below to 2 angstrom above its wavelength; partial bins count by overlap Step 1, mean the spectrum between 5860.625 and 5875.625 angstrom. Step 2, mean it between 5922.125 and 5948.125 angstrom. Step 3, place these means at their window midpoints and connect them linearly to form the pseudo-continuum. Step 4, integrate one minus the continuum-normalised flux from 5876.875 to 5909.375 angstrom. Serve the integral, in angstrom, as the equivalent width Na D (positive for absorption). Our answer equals 2.17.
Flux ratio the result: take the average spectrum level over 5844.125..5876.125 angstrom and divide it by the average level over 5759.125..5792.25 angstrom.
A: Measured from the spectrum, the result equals 1.02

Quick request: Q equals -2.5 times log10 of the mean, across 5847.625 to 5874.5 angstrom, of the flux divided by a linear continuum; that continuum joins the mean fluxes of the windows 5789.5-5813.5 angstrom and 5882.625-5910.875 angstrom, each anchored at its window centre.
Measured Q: -0.054 mag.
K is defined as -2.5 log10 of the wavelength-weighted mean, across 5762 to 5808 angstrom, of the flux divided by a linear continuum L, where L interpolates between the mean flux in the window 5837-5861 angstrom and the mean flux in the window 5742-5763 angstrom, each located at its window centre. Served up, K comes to 0.018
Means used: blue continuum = 16.1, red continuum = 16.2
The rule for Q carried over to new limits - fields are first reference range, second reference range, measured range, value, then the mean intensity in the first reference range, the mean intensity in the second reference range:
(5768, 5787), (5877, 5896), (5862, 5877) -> -0.09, 15.6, 14.9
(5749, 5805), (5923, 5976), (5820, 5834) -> -0.04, 15.9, 16.1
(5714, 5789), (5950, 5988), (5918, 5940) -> 0.01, 16.1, 16.1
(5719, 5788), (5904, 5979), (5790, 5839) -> -0.02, 16.1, 16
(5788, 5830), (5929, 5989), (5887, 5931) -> 0.06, 16.2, 16.1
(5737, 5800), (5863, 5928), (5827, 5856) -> -0.05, 16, 15.6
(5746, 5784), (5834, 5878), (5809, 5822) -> 0.01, 16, 16.3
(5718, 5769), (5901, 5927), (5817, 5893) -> -0.01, 16.3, 15.8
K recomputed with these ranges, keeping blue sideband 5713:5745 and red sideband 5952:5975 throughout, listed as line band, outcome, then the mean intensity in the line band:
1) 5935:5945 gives 0.01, 16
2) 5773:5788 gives 0.07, 15.4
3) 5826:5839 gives -0.04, 16.8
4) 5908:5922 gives 0.03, 15.8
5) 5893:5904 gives 0.10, 14.8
